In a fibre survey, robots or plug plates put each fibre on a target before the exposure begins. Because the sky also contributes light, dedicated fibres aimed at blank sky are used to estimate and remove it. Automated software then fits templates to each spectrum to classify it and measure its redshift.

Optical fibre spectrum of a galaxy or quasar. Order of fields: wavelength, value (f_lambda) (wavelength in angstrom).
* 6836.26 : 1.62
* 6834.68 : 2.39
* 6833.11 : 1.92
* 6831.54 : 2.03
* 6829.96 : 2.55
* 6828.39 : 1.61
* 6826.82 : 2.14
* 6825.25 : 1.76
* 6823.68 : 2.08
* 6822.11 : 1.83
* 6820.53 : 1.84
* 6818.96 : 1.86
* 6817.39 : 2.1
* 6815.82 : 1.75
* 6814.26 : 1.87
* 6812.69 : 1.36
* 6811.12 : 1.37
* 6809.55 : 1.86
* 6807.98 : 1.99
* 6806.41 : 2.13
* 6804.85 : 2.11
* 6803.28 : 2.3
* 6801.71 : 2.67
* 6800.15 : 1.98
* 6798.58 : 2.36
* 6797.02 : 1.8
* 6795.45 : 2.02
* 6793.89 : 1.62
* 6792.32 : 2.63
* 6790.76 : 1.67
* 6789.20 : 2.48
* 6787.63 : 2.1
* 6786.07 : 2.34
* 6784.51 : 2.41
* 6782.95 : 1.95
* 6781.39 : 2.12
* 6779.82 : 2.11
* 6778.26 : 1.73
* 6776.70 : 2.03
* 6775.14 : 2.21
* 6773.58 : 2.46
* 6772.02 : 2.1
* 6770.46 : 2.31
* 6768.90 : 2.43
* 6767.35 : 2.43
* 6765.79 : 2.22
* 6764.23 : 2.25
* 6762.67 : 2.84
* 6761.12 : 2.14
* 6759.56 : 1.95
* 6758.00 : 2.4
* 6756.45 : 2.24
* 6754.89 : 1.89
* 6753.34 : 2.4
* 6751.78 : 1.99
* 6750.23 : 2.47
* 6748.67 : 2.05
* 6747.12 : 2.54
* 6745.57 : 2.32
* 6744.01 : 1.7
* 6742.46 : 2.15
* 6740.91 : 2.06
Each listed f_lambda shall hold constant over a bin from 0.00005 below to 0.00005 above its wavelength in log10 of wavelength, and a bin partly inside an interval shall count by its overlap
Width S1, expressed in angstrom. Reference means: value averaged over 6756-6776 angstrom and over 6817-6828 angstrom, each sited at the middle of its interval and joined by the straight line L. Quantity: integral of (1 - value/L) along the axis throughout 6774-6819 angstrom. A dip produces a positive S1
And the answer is 1.4 angstrom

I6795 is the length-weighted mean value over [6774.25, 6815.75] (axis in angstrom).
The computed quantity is 2.04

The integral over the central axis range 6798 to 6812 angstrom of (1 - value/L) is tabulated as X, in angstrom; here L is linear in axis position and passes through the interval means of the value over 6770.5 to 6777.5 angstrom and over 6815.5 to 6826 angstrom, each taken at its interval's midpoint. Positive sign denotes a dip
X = -0.5 angstrom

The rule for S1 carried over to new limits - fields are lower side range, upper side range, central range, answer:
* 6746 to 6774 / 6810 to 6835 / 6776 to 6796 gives 0.2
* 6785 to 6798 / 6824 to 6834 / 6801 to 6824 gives 1.3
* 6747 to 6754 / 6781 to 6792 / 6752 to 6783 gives 0.1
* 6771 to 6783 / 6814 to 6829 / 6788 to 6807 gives -1.4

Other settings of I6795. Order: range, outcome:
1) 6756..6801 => 2.18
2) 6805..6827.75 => 1.86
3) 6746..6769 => 2.28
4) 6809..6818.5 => 1.72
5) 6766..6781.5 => 2.2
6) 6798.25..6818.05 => 1.98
